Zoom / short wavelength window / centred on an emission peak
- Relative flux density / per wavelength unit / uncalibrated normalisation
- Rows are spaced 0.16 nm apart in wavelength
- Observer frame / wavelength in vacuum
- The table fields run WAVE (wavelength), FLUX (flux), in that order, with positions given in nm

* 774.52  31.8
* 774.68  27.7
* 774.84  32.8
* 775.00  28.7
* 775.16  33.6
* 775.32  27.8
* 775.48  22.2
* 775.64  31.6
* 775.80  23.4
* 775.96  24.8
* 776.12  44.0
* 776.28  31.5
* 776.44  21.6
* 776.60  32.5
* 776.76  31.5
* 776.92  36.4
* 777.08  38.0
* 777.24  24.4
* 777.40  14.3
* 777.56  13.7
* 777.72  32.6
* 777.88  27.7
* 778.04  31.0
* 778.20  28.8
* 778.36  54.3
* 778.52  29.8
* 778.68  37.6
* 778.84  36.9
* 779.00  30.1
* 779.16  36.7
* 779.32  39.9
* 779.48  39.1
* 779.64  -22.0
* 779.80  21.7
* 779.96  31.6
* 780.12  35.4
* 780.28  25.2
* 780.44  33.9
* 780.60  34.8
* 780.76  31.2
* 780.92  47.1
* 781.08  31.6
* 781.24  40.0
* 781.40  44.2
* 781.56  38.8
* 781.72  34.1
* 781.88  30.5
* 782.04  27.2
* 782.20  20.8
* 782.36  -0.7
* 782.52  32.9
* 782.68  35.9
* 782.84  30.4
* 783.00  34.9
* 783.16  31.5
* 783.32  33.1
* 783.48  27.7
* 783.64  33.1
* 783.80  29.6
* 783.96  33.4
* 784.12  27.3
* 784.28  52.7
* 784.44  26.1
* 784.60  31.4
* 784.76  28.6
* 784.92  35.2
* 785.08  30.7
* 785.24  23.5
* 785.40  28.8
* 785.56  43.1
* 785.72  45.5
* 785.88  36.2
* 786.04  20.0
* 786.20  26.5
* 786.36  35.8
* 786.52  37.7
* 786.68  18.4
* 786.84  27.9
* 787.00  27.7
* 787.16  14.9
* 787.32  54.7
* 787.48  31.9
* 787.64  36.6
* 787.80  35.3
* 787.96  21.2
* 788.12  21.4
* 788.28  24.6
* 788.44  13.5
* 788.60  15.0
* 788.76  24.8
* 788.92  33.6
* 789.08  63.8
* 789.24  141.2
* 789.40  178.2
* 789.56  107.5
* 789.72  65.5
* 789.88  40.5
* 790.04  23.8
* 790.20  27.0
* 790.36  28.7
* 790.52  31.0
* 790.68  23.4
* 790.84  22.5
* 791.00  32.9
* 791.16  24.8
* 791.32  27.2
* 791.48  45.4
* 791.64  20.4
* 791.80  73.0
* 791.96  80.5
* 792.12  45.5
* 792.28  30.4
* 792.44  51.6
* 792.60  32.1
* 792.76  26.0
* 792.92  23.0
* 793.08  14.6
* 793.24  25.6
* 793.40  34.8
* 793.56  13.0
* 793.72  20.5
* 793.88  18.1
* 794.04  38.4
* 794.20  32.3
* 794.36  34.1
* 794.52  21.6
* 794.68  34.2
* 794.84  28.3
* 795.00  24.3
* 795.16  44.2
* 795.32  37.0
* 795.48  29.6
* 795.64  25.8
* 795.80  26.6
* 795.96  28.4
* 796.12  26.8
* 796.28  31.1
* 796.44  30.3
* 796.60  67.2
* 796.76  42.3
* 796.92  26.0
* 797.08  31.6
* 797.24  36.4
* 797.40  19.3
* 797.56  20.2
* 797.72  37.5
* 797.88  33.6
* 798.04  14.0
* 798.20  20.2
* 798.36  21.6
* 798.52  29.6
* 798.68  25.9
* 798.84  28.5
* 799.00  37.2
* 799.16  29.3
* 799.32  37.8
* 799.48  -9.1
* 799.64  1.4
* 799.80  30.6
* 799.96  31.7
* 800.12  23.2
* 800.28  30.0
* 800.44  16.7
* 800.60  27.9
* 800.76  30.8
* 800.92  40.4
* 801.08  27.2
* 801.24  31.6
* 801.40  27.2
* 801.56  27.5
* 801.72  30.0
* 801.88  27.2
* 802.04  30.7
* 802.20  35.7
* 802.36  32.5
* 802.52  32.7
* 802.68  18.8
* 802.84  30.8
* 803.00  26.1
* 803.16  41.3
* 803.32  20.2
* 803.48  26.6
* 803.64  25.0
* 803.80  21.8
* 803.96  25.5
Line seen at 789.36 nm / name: H-alpha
